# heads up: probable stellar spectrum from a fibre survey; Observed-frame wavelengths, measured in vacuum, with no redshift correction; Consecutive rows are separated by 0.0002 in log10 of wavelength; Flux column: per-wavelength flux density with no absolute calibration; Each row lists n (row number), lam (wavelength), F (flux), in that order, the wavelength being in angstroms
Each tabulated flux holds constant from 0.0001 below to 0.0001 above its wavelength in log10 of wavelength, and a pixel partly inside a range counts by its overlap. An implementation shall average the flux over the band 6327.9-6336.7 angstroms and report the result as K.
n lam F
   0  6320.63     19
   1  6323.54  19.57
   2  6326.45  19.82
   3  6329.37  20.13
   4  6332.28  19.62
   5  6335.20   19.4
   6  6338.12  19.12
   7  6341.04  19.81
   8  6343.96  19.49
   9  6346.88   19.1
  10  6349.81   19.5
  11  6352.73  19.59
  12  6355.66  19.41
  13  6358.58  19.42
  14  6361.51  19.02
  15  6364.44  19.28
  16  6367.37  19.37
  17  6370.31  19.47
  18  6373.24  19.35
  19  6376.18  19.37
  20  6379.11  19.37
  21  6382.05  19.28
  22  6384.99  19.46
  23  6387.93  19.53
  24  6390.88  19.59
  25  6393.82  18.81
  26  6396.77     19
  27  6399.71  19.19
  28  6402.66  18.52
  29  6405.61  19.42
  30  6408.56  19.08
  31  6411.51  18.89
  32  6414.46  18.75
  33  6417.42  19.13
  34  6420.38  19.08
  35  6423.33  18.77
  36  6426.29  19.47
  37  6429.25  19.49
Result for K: 19.7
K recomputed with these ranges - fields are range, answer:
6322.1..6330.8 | 19.8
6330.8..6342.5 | 19.5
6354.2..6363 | 19.3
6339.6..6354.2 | 19.5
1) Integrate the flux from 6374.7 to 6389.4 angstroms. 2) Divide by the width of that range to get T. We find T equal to 19.4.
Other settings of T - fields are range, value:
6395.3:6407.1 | 19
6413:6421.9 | 19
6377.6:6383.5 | 19.3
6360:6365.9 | 19.1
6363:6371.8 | 19.4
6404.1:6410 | 19.2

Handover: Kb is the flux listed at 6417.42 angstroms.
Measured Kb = 19.13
